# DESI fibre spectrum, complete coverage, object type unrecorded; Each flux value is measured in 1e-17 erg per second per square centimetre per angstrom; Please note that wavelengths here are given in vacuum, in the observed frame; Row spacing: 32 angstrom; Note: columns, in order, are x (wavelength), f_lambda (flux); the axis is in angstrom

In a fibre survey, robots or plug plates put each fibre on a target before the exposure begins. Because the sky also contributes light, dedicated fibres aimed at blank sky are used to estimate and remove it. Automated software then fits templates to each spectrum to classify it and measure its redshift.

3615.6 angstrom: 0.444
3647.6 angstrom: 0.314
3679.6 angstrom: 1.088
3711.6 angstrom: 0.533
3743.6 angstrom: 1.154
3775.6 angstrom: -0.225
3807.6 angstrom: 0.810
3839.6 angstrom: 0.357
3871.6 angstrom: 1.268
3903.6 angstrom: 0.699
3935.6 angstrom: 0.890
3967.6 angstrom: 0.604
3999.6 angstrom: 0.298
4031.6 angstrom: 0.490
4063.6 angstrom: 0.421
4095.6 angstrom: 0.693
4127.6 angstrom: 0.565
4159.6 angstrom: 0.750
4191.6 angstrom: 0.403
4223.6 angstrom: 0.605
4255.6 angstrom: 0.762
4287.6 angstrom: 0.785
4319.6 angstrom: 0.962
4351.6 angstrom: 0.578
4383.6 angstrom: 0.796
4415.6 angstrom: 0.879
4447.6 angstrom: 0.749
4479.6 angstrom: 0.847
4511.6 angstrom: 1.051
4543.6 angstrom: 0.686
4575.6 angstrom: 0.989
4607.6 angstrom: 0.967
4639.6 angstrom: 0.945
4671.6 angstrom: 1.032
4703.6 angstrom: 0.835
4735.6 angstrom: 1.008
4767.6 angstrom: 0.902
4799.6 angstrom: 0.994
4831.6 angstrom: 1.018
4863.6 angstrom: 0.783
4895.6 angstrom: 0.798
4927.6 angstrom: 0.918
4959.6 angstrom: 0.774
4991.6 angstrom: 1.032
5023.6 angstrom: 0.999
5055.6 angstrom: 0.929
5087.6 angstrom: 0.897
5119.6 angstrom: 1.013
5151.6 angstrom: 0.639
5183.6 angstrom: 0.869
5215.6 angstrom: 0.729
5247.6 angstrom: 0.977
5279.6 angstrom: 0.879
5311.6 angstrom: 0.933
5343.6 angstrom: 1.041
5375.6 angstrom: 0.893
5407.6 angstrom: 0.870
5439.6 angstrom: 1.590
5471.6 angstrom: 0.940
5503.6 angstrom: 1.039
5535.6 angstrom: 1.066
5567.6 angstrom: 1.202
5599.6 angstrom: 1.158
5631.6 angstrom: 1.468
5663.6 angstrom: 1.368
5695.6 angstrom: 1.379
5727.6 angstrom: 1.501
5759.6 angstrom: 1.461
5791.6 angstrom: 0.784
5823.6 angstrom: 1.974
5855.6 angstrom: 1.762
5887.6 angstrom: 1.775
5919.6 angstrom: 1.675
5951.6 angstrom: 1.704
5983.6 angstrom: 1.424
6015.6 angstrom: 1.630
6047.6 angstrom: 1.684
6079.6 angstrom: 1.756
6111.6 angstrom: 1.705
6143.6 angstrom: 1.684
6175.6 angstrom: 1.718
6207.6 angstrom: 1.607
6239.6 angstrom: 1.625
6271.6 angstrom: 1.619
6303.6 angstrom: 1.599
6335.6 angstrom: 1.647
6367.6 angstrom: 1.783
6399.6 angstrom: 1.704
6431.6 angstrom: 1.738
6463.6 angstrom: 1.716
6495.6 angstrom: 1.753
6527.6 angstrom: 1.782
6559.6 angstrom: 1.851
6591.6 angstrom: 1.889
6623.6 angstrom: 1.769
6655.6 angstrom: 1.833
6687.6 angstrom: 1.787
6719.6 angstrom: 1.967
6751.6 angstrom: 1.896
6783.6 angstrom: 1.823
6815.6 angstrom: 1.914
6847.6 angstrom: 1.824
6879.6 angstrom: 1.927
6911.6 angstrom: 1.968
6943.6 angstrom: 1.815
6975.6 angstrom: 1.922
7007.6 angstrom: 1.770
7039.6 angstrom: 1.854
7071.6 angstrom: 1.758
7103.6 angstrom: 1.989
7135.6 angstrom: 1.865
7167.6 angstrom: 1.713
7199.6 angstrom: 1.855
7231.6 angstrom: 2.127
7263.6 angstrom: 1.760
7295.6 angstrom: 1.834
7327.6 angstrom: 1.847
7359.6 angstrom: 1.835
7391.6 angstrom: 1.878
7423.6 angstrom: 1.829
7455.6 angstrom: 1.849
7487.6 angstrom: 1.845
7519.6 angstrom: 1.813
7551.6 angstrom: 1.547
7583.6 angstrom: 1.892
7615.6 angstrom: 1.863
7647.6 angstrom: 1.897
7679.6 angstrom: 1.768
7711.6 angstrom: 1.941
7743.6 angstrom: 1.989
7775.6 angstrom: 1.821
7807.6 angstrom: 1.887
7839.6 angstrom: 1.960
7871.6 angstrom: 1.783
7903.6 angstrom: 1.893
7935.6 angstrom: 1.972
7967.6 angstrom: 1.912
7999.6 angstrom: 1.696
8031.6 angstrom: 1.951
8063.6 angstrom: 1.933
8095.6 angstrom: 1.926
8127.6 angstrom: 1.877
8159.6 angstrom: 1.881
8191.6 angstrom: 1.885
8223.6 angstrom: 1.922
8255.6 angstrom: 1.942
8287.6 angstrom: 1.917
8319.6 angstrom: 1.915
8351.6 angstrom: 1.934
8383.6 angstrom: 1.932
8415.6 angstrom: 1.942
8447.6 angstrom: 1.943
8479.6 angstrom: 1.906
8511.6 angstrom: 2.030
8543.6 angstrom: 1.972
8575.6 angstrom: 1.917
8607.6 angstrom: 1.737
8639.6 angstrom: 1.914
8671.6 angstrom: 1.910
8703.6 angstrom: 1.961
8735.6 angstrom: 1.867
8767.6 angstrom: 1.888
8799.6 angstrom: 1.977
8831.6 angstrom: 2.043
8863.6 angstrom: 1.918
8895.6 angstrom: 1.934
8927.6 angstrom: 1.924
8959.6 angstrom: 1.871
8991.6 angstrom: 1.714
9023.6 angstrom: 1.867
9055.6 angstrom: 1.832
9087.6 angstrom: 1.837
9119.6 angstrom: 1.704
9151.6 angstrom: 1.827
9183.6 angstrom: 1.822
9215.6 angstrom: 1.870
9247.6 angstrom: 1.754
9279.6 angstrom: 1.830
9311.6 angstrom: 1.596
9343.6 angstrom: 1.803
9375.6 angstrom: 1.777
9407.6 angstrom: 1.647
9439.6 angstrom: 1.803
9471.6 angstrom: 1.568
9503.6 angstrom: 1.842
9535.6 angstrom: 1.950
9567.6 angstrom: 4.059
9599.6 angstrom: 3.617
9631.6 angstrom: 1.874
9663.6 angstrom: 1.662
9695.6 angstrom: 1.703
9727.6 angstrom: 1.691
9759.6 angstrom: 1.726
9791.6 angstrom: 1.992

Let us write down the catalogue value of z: 0.46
